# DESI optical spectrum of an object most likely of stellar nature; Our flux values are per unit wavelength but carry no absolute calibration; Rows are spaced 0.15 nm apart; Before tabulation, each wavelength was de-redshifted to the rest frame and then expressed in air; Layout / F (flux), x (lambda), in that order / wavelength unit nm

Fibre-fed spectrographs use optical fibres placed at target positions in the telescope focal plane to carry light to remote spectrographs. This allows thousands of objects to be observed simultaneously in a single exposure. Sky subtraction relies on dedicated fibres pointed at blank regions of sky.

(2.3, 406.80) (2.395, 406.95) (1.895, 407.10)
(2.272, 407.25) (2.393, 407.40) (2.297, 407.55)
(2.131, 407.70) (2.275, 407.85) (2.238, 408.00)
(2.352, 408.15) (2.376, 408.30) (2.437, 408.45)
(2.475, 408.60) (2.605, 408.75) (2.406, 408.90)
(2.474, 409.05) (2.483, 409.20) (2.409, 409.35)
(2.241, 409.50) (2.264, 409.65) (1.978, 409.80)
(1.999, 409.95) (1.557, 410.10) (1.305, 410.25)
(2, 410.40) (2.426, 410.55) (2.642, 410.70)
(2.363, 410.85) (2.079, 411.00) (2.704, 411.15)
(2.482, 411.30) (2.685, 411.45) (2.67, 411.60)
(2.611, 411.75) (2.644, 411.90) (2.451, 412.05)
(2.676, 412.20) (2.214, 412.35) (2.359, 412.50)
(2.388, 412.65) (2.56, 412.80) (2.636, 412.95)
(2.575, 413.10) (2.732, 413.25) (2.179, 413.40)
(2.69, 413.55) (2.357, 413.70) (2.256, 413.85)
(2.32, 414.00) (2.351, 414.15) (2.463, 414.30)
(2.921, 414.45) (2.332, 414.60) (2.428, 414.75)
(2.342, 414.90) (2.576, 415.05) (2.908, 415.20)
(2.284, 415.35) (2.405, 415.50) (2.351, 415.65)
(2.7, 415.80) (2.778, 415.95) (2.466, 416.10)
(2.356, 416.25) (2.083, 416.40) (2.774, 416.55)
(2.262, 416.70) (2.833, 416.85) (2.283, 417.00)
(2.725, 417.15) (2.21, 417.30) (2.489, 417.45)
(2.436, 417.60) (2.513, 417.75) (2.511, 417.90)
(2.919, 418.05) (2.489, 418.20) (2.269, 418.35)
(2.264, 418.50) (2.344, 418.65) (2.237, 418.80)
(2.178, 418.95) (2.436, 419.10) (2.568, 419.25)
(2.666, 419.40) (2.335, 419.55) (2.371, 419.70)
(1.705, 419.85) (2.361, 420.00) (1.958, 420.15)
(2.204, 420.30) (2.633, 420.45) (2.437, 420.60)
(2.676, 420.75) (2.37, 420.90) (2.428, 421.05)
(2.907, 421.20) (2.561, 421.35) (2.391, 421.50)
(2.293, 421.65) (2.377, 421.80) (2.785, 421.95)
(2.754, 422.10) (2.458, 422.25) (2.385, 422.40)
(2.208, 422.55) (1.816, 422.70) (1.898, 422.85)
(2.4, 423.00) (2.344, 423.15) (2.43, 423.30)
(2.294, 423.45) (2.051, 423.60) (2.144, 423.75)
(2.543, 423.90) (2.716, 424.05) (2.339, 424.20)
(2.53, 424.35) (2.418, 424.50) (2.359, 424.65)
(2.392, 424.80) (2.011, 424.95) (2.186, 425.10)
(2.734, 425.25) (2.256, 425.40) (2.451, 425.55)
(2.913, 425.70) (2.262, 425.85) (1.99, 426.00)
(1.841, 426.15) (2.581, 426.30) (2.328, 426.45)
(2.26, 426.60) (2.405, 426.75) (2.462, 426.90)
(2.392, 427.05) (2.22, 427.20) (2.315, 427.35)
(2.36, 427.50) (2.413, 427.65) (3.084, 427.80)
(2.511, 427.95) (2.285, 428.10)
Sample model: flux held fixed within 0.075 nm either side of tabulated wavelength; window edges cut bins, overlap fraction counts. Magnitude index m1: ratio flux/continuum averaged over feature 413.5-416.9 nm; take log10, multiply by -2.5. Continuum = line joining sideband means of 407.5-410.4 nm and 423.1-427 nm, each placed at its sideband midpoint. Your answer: -0.10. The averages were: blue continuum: 2.22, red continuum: 2.36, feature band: 2.48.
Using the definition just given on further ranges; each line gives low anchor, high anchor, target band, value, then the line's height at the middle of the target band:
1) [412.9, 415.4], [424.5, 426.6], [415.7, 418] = -0.019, 2.45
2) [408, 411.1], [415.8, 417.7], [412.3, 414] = -0.037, 2.37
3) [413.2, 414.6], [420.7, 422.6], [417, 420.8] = 0.044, 2.49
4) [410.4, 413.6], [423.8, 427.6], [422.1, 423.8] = 0.070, 2.4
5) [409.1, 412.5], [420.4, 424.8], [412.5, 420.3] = -0.036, 2.36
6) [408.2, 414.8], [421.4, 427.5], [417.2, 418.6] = -0.040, 2.37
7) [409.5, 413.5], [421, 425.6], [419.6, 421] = 0.033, 2.37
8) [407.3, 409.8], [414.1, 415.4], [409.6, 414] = 0.037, 2.44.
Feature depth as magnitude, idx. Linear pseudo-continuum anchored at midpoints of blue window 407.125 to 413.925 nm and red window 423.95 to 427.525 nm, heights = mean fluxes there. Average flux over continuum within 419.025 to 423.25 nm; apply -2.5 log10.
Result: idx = -0.01 mag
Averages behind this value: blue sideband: 2.36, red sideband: 2.36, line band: 2.38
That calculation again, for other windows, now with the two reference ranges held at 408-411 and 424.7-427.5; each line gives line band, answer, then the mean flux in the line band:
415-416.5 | -0.10 mag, 2.49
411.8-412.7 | -0.09 mag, 2.46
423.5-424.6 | -0.03 mag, 2.39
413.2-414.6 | -0.09 mag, 2.46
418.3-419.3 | -0.01 mag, 2.32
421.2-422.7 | -0.07 mag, 2.46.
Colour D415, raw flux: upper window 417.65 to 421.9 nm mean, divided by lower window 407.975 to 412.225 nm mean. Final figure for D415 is 1.0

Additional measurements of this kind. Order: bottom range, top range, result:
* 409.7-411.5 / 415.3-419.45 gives 1.13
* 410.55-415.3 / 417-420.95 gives 0.96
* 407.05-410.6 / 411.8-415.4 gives 1.12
